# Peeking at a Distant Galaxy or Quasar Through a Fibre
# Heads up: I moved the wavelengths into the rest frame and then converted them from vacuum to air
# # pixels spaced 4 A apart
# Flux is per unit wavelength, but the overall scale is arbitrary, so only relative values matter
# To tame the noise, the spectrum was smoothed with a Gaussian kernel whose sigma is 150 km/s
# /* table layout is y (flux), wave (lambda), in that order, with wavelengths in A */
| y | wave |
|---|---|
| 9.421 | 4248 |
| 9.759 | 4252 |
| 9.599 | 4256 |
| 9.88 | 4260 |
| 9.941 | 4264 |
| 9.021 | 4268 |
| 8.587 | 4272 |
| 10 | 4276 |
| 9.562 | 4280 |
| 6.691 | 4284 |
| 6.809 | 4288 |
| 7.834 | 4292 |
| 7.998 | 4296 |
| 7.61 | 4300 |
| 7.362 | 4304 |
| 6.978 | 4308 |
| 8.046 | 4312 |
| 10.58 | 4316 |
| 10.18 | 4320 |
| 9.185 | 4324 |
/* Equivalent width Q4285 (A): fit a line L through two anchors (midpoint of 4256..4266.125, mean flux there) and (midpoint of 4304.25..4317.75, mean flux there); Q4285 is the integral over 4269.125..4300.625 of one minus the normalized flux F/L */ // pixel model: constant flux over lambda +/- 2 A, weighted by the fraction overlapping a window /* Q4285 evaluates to 3.3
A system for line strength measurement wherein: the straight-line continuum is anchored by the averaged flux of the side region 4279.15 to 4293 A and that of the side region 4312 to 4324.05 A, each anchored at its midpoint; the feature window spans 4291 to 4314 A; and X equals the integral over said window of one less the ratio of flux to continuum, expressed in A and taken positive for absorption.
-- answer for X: 2.8 A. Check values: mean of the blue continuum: 7.56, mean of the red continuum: 9.79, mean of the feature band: 7.63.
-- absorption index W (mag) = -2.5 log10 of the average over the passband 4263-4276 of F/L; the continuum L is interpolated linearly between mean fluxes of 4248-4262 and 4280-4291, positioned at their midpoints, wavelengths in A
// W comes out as -0.08 mag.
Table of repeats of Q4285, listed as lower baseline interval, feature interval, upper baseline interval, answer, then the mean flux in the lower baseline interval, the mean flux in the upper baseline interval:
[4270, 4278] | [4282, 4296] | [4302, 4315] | 2.2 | 9.29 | 7.7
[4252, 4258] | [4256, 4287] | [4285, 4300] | -1.2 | 9.65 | 7.5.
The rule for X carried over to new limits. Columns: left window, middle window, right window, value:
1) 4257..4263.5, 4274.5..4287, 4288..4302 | 0.07 A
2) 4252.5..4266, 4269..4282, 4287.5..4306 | -0.77 A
